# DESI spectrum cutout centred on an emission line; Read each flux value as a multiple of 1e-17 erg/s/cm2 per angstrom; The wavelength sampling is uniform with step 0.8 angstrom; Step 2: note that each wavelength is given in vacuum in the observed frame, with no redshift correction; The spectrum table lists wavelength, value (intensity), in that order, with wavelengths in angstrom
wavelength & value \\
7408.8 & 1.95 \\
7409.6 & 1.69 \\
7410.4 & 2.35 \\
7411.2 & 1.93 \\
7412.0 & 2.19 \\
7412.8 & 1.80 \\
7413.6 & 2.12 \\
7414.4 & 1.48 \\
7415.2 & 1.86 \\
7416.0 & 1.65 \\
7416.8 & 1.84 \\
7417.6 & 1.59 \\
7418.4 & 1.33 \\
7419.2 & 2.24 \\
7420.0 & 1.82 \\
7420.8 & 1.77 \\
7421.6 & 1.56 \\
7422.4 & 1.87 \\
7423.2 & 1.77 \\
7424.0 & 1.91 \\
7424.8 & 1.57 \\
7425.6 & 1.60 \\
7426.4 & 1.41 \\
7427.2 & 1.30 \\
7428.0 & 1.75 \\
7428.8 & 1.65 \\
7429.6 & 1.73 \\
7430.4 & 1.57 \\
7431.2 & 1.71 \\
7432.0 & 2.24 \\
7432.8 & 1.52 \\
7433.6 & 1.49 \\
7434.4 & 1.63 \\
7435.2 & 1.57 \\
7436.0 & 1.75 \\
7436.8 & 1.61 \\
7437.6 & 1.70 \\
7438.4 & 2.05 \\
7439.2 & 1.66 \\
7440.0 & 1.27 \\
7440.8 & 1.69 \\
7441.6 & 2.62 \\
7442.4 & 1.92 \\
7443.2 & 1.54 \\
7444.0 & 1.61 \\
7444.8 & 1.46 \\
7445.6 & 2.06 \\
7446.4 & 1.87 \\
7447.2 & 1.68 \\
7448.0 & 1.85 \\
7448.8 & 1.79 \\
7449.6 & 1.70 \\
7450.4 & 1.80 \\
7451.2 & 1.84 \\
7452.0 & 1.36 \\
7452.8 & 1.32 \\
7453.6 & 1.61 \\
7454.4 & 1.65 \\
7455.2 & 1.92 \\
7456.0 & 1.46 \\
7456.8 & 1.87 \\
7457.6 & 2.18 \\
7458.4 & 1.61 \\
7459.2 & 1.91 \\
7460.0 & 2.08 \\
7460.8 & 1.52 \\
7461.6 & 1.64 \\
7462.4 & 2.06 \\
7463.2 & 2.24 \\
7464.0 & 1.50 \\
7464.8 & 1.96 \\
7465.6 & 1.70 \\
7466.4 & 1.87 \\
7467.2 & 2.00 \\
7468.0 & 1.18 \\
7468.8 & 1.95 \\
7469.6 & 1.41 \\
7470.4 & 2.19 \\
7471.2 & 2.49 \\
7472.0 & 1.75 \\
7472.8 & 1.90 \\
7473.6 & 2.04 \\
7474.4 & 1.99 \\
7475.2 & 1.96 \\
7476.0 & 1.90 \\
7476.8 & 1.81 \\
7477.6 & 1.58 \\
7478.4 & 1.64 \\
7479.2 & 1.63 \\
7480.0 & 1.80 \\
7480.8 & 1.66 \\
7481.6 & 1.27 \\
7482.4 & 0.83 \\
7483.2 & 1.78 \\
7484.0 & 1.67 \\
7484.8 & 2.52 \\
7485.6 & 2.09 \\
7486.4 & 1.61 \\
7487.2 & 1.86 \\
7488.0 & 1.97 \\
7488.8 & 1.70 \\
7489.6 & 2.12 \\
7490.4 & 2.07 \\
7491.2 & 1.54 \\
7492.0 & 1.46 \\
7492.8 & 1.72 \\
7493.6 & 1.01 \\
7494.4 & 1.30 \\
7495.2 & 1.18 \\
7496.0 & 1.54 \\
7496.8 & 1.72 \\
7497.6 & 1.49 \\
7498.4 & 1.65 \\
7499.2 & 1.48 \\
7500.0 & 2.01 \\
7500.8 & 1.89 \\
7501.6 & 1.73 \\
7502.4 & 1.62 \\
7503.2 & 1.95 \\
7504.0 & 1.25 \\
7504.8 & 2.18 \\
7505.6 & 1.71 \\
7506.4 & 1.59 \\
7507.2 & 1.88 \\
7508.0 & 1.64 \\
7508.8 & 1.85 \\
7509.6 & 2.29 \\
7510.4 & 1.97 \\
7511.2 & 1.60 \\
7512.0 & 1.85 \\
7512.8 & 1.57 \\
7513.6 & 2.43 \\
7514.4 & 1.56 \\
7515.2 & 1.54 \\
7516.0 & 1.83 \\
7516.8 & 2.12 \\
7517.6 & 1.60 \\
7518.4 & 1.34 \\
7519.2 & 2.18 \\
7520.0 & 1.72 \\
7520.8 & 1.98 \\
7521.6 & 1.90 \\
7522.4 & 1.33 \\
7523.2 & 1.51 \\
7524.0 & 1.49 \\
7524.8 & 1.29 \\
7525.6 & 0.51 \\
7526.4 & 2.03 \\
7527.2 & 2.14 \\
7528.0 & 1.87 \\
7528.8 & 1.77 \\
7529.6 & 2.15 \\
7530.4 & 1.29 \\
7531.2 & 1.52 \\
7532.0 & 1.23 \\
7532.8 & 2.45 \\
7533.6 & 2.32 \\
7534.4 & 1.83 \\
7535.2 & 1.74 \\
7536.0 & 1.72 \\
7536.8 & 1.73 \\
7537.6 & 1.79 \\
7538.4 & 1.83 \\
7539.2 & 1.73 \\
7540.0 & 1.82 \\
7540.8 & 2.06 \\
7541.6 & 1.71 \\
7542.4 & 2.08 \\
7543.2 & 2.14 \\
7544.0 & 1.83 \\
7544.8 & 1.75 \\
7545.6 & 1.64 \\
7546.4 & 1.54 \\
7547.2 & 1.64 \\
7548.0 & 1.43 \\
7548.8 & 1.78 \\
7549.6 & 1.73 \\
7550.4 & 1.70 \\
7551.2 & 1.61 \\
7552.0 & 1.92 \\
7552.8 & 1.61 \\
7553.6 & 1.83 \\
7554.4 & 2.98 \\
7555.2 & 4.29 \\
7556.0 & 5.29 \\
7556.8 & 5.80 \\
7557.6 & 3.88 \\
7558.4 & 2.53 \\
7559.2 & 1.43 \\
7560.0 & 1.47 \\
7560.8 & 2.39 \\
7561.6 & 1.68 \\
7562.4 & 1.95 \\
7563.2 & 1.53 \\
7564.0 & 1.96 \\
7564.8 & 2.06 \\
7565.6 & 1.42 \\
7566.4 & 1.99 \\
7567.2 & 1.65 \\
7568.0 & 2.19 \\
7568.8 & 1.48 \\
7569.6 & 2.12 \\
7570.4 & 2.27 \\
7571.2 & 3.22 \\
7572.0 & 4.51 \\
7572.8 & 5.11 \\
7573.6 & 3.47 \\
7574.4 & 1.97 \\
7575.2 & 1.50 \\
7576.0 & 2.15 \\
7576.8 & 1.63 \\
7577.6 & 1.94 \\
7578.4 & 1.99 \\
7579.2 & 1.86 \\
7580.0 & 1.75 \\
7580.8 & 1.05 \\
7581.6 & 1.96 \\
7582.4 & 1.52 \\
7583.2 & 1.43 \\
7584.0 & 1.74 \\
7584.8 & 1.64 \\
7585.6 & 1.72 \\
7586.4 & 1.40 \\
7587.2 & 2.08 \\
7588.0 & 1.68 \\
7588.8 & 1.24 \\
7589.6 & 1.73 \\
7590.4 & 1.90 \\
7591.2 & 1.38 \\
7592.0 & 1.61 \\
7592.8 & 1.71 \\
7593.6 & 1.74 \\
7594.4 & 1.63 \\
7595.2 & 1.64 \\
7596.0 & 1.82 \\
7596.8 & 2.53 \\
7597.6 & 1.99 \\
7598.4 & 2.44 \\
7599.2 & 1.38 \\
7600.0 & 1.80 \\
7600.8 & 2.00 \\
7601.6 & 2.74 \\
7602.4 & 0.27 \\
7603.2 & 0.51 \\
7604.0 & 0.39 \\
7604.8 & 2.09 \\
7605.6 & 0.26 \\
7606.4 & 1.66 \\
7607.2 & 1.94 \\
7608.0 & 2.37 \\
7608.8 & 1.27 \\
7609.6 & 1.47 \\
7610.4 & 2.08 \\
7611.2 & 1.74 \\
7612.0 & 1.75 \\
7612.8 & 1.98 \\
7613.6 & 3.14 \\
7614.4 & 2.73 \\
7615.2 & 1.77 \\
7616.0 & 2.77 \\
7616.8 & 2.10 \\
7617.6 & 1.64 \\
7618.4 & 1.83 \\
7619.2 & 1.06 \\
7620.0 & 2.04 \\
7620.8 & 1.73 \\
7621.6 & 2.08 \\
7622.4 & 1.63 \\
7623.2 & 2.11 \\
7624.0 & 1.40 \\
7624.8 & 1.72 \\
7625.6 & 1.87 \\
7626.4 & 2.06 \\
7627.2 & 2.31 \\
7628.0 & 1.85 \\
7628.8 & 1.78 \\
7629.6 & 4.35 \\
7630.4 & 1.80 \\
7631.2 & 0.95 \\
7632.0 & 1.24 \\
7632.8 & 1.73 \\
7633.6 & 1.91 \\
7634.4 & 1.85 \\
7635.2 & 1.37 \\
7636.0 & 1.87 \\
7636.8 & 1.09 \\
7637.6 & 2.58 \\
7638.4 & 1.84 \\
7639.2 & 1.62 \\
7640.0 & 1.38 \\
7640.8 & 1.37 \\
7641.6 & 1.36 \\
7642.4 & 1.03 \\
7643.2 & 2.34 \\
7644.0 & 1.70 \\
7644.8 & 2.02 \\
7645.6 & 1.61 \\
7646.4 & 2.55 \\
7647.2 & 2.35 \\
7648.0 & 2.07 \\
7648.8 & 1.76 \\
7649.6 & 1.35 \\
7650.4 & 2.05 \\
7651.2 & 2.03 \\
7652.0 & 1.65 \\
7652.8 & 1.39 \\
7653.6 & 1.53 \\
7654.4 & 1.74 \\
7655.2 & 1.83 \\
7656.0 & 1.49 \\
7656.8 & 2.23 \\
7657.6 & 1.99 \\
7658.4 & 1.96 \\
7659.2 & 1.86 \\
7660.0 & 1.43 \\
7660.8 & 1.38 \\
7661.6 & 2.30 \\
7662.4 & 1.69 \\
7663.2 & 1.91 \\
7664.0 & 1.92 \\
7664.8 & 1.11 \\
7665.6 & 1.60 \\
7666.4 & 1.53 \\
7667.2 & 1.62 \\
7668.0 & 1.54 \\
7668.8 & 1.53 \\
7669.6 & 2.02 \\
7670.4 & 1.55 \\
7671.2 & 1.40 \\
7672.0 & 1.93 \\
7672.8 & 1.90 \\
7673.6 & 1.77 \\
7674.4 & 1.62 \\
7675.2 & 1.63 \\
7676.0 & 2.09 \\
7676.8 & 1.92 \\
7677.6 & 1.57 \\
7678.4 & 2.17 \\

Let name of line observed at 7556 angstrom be [S II]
